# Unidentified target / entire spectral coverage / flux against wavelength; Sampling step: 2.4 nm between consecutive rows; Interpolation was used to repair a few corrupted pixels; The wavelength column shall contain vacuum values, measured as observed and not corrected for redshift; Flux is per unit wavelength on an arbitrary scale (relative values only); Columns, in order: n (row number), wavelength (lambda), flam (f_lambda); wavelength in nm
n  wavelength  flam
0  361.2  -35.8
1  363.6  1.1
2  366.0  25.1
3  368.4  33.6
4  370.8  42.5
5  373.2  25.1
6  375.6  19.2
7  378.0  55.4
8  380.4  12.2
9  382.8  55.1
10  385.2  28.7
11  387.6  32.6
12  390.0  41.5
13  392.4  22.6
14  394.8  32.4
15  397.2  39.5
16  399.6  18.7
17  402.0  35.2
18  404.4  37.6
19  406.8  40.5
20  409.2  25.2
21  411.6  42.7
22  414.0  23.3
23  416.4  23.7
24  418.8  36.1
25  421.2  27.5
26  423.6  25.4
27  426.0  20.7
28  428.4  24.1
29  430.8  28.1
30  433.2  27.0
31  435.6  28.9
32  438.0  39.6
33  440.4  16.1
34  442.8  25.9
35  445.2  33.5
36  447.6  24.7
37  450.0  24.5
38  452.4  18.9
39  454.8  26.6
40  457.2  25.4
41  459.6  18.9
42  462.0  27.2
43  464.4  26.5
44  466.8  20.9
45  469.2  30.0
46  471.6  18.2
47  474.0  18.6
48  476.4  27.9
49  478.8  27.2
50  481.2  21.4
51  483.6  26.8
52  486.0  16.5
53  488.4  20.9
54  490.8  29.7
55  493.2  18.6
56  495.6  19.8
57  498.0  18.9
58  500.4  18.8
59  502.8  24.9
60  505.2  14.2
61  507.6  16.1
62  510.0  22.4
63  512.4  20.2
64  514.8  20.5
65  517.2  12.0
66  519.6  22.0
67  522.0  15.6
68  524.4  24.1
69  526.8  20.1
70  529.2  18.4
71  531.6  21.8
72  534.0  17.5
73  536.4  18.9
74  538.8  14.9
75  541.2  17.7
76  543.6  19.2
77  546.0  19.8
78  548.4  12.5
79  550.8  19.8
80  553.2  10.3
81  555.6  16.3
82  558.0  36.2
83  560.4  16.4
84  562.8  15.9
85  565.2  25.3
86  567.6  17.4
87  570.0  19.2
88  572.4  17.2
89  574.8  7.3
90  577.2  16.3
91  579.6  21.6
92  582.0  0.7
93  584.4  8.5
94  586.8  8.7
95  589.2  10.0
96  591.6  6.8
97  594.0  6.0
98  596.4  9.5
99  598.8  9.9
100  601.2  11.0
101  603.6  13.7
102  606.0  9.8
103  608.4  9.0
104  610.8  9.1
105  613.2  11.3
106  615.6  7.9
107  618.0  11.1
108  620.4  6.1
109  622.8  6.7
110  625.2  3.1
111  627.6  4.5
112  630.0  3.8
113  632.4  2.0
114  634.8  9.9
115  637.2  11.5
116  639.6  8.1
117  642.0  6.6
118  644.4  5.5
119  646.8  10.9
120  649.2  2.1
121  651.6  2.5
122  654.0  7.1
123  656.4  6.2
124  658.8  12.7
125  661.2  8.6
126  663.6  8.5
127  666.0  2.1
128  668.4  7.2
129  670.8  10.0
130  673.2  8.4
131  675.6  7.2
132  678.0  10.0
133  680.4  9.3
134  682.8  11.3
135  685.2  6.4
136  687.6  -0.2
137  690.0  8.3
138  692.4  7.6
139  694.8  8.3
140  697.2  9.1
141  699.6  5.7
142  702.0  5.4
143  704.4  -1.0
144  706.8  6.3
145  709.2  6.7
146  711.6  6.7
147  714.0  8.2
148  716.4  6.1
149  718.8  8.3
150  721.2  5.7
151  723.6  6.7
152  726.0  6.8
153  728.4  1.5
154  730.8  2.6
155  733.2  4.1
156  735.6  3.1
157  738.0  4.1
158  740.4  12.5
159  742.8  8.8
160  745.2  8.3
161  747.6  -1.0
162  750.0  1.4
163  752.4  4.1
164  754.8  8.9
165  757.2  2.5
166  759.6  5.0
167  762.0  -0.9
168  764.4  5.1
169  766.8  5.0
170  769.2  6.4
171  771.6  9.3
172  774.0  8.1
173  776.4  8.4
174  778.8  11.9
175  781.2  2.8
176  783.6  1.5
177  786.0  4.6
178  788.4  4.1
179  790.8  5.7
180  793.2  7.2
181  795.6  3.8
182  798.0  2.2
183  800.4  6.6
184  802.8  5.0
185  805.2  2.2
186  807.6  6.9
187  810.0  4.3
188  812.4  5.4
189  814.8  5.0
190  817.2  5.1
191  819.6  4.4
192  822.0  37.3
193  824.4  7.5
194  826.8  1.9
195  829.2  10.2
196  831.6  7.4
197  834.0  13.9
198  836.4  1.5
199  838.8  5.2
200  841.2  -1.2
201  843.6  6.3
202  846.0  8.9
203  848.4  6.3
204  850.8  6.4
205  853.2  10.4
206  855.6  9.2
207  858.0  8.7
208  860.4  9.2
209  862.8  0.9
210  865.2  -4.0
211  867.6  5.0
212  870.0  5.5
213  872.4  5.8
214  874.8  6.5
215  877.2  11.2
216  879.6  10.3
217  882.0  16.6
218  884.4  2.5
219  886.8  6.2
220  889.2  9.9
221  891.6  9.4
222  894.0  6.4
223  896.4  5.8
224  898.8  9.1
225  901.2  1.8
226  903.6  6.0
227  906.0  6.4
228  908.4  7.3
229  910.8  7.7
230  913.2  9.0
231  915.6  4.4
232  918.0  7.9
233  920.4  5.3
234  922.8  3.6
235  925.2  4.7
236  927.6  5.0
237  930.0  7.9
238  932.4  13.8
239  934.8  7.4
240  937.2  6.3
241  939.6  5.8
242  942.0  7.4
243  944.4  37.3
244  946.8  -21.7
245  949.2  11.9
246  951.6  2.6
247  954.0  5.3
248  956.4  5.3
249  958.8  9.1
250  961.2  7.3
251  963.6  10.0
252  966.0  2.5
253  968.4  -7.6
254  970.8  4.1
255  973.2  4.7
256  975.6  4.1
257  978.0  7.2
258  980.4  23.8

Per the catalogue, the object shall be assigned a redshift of 1.20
